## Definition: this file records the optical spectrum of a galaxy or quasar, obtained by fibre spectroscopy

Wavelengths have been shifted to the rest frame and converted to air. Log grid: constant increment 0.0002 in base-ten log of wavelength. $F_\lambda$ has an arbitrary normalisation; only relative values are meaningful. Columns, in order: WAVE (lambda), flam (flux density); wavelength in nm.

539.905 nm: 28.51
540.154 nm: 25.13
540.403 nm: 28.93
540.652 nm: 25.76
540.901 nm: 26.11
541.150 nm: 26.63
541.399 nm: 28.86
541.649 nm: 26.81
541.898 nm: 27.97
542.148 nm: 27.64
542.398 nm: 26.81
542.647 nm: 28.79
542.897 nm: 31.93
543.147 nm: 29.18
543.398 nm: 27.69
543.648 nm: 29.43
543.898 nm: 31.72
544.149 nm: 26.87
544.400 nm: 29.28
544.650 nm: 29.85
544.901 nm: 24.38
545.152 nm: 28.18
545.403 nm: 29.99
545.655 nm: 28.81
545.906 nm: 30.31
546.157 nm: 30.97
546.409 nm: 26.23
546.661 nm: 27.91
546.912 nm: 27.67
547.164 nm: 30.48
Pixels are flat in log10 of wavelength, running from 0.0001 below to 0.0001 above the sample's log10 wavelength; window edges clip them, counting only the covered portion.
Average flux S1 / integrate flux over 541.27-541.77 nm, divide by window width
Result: 27.8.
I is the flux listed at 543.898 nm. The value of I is 31.72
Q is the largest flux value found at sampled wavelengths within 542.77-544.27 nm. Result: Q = 31.93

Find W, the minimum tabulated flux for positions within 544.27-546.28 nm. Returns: 24.38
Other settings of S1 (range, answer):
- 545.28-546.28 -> 30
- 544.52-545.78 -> 28.2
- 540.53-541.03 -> 26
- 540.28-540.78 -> 27.3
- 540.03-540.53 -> 27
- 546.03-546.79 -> 28.4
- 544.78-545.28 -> 26.3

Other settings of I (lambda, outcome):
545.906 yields 30.31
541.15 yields 26.63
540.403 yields 28.93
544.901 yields 24.38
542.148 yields 27.64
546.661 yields 27.91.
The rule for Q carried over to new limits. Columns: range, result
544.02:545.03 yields 29.85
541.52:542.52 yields 27.97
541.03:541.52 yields 28.86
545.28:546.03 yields 30.31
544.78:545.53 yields 29.99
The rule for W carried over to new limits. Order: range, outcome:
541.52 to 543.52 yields 26.81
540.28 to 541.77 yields 25.76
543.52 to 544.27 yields 26.87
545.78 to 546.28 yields 30.31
